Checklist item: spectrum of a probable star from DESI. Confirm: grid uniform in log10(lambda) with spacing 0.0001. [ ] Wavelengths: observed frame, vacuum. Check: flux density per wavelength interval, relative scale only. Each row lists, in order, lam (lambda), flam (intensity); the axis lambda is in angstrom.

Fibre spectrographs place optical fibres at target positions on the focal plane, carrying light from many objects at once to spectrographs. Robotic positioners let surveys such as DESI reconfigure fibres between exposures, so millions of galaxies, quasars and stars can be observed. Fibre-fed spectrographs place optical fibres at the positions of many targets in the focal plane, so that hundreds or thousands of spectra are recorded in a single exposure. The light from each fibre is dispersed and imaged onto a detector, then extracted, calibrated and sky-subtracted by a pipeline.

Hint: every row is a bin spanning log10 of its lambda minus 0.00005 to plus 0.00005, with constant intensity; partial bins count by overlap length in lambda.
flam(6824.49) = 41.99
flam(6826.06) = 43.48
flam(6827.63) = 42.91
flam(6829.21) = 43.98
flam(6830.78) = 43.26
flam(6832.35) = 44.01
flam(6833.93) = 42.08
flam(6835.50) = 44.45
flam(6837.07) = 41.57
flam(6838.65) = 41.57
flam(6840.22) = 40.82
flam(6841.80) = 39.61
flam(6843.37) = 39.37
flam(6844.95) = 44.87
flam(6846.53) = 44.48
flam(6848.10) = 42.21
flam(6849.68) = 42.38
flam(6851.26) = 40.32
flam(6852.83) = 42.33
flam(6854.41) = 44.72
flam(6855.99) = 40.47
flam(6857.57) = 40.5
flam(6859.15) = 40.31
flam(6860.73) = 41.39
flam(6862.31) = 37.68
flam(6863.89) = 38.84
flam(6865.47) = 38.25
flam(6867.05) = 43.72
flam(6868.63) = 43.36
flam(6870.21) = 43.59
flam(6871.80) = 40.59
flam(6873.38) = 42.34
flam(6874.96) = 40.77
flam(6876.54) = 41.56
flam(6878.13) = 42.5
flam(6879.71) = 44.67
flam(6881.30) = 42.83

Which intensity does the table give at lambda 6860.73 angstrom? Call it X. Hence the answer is 41.39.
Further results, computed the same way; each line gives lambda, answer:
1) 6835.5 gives 44.45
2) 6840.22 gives 40.82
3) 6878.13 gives 42.5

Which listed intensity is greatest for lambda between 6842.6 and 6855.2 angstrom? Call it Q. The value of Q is 44.87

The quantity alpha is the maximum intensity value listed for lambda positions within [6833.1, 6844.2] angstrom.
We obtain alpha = 44.45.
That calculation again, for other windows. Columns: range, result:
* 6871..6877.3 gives 42.34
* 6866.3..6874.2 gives 43.72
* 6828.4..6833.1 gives 44.01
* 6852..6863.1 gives 44.72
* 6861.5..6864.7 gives 38.84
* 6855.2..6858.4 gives 40.5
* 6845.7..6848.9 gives 44.48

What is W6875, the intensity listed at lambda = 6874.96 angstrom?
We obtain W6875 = 40.77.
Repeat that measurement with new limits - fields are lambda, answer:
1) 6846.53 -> 44.48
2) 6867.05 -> 43.72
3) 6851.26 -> 40.32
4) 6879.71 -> 44.67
